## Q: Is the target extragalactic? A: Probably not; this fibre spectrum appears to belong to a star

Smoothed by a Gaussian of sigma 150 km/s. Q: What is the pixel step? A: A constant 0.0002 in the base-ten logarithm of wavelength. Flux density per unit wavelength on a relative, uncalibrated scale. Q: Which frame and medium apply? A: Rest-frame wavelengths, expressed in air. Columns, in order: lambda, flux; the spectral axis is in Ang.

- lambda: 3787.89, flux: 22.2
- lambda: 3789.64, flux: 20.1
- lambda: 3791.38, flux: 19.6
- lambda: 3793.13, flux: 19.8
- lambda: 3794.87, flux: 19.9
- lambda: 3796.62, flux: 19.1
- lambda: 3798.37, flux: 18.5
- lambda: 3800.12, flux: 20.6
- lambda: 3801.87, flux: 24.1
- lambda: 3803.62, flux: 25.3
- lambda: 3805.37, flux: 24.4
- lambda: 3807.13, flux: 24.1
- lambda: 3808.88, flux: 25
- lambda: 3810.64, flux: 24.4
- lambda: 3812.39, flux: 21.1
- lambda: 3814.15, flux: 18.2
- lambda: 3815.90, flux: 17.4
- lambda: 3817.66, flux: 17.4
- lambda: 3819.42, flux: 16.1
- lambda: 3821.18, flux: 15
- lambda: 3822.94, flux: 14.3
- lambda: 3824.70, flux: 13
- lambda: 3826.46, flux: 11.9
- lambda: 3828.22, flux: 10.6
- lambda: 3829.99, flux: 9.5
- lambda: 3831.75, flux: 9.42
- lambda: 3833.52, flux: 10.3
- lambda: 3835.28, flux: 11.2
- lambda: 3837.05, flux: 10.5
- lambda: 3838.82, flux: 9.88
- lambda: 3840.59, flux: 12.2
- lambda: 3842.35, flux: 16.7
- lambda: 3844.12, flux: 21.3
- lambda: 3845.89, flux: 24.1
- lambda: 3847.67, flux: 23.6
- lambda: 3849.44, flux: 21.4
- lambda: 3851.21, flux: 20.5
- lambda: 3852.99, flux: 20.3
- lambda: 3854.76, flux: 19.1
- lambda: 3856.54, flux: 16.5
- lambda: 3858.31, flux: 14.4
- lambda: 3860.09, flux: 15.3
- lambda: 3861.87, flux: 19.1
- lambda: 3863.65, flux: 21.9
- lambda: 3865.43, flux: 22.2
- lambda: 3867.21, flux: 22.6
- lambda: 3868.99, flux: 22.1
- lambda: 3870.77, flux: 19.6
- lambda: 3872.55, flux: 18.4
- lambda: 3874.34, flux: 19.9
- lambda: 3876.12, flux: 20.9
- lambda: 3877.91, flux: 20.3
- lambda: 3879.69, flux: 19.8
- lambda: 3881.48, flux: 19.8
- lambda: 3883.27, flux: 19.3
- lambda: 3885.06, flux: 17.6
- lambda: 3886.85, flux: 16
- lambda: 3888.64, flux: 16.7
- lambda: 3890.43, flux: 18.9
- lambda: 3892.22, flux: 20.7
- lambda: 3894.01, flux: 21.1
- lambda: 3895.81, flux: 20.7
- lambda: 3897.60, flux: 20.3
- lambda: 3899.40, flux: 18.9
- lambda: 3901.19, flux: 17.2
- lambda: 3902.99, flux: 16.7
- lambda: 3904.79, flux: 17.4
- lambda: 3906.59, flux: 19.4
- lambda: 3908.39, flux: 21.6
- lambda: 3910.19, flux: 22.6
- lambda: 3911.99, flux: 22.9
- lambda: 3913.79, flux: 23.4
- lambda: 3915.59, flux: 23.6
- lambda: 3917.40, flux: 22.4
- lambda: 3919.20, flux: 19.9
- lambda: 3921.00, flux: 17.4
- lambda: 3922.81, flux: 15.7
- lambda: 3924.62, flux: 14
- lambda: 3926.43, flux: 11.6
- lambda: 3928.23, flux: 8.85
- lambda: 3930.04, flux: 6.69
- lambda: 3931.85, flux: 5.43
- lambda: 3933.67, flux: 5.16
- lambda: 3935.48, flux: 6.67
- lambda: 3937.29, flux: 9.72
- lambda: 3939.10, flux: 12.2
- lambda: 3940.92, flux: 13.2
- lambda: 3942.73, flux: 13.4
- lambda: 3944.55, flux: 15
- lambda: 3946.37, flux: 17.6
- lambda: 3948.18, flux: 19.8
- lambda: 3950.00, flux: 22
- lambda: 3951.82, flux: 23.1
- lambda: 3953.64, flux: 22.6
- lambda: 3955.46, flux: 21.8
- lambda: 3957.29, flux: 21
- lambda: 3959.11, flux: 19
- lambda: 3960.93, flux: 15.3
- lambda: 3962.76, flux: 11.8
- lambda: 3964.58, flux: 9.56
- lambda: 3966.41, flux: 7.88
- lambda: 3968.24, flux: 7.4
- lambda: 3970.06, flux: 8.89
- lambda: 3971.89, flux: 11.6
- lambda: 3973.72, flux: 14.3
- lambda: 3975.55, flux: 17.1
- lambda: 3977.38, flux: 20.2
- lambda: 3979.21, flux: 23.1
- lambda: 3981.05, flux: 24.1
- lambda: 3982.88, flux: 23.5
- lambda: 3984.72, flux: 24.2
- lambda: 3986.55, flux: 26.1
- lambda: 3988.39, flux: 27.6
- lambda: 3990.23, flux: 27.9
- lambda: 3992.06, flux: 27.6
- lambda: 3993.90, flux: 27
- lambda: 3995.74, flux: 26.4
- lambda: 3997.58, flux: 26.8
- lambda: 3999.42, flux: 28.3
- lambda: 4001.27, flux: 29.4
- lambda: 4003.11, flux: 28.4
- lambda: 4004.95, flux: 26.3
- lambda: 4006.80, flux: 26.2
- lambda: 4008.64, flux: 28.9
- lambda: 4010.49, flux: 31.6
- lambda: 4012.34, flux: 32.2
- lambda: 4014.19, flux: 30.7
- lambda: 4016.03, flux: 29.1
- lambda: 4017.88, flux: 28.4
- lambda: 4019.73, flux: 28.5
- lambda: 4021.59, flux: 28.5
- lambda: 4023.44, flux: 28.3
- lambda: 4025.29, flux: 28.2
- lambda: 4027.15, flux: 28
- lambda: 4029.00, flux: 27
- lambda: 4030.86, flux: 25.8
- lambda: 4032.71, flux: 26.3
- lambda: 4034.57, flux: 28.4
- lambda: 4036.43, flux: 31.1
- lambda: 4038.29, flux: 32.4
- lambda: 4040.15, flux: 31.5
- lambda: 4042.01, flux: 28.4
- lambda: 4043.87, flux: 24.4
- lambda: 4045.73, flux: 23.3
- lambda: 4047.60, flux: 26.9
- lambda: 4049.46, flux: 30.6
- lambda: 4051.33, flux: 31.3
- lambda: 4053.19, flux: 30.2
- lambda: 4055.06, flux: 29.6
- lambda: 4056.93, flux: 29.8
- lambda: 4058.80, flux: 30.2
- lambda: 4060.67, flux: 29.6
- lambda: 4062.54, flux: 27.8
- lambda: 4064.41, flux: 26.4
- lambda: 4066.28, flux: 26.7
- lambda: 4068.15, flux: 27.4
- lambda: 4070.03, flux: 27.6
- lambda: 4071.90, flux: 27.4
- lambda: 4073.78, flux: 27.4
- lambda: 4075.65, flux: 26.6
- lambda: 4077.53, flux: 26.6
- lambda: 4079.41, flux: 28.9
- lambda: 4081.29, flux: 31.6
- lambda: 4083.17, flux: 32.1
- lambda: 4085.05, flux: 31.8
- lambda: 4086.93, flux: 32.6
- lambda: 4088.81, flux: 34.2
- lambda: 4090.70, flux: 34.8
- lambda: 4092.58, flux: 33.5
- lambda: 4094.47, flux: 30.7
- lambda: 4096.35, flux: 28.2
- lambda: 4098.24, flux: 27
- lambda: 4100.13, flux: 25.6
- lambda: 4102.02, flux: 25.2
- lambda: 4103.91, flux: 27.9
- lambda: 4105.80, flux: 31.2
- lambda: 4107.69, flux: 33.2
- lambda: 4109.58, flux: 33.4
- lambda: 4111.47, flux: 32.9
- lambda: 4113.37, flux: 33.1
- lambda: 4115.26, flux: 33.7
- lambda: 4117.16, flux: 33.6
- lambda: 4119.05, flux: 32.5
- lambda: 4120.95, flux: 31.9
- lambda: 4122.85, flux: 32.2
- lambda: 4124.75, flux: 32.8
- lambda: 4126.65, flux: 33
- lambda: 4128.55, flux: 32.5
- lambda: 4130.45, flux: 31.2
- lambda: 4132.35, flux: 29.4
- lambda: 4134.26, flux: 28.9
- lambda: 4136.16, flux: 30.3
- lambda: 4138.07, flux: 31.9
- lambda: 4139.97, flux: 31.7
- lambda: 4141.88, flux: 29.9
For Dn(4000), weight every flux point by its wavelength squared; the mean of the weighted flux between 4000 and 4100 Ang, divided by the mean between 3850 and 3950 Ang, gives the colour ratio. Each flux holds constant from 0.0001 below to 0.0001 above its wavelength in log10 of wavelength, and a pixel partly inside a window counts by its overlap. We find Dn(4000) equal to 1.79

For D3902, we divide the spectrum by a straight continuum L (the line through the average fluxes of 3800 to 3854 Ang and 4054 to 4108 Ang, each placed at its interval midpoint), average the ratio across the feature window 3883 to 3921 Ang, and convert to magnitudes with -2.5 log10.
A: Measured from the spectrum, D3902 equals 0.06 mag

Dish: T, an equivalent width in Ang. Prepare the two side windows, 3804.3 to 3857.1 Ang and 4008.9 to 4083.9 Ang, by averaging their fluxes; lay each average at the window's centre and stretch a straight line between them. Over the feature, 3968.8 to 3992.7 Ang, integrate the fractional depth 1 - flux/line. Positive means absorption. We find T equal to 4.02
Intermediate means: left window 17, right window 28.7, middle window 21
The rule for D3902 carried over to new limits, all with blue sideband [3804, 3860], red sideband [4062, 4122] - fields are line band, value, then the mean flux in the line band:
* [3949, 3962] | 0.13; 20.6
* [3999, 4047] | -0.07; 28.4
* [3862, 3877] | -0.11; 20.9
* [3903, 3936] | 0.31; 15.9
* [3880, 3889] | 0.09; 18.1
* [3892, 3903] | 0.04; 19.5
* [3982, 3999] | -0.06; 26.4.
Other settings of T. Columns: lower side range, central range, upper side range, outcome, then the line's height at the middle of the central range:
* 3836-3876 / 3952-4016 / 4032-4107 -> 7.1 Ang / 24.9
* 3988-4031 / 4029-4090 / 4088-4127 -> 2.0 Ang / 29.9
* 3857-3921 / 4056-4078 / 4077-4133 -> 1.1 Ang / 29.3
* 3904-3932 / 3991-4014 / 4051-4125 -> -4.4 Ang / 23.7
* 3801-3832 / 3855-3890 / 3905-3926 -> 0.1 Ang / 19.1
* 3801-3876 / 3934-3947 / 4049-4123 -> 6.2 Ang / 23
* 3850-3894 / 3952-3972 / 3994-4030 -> 8.3 Ang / 25.2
